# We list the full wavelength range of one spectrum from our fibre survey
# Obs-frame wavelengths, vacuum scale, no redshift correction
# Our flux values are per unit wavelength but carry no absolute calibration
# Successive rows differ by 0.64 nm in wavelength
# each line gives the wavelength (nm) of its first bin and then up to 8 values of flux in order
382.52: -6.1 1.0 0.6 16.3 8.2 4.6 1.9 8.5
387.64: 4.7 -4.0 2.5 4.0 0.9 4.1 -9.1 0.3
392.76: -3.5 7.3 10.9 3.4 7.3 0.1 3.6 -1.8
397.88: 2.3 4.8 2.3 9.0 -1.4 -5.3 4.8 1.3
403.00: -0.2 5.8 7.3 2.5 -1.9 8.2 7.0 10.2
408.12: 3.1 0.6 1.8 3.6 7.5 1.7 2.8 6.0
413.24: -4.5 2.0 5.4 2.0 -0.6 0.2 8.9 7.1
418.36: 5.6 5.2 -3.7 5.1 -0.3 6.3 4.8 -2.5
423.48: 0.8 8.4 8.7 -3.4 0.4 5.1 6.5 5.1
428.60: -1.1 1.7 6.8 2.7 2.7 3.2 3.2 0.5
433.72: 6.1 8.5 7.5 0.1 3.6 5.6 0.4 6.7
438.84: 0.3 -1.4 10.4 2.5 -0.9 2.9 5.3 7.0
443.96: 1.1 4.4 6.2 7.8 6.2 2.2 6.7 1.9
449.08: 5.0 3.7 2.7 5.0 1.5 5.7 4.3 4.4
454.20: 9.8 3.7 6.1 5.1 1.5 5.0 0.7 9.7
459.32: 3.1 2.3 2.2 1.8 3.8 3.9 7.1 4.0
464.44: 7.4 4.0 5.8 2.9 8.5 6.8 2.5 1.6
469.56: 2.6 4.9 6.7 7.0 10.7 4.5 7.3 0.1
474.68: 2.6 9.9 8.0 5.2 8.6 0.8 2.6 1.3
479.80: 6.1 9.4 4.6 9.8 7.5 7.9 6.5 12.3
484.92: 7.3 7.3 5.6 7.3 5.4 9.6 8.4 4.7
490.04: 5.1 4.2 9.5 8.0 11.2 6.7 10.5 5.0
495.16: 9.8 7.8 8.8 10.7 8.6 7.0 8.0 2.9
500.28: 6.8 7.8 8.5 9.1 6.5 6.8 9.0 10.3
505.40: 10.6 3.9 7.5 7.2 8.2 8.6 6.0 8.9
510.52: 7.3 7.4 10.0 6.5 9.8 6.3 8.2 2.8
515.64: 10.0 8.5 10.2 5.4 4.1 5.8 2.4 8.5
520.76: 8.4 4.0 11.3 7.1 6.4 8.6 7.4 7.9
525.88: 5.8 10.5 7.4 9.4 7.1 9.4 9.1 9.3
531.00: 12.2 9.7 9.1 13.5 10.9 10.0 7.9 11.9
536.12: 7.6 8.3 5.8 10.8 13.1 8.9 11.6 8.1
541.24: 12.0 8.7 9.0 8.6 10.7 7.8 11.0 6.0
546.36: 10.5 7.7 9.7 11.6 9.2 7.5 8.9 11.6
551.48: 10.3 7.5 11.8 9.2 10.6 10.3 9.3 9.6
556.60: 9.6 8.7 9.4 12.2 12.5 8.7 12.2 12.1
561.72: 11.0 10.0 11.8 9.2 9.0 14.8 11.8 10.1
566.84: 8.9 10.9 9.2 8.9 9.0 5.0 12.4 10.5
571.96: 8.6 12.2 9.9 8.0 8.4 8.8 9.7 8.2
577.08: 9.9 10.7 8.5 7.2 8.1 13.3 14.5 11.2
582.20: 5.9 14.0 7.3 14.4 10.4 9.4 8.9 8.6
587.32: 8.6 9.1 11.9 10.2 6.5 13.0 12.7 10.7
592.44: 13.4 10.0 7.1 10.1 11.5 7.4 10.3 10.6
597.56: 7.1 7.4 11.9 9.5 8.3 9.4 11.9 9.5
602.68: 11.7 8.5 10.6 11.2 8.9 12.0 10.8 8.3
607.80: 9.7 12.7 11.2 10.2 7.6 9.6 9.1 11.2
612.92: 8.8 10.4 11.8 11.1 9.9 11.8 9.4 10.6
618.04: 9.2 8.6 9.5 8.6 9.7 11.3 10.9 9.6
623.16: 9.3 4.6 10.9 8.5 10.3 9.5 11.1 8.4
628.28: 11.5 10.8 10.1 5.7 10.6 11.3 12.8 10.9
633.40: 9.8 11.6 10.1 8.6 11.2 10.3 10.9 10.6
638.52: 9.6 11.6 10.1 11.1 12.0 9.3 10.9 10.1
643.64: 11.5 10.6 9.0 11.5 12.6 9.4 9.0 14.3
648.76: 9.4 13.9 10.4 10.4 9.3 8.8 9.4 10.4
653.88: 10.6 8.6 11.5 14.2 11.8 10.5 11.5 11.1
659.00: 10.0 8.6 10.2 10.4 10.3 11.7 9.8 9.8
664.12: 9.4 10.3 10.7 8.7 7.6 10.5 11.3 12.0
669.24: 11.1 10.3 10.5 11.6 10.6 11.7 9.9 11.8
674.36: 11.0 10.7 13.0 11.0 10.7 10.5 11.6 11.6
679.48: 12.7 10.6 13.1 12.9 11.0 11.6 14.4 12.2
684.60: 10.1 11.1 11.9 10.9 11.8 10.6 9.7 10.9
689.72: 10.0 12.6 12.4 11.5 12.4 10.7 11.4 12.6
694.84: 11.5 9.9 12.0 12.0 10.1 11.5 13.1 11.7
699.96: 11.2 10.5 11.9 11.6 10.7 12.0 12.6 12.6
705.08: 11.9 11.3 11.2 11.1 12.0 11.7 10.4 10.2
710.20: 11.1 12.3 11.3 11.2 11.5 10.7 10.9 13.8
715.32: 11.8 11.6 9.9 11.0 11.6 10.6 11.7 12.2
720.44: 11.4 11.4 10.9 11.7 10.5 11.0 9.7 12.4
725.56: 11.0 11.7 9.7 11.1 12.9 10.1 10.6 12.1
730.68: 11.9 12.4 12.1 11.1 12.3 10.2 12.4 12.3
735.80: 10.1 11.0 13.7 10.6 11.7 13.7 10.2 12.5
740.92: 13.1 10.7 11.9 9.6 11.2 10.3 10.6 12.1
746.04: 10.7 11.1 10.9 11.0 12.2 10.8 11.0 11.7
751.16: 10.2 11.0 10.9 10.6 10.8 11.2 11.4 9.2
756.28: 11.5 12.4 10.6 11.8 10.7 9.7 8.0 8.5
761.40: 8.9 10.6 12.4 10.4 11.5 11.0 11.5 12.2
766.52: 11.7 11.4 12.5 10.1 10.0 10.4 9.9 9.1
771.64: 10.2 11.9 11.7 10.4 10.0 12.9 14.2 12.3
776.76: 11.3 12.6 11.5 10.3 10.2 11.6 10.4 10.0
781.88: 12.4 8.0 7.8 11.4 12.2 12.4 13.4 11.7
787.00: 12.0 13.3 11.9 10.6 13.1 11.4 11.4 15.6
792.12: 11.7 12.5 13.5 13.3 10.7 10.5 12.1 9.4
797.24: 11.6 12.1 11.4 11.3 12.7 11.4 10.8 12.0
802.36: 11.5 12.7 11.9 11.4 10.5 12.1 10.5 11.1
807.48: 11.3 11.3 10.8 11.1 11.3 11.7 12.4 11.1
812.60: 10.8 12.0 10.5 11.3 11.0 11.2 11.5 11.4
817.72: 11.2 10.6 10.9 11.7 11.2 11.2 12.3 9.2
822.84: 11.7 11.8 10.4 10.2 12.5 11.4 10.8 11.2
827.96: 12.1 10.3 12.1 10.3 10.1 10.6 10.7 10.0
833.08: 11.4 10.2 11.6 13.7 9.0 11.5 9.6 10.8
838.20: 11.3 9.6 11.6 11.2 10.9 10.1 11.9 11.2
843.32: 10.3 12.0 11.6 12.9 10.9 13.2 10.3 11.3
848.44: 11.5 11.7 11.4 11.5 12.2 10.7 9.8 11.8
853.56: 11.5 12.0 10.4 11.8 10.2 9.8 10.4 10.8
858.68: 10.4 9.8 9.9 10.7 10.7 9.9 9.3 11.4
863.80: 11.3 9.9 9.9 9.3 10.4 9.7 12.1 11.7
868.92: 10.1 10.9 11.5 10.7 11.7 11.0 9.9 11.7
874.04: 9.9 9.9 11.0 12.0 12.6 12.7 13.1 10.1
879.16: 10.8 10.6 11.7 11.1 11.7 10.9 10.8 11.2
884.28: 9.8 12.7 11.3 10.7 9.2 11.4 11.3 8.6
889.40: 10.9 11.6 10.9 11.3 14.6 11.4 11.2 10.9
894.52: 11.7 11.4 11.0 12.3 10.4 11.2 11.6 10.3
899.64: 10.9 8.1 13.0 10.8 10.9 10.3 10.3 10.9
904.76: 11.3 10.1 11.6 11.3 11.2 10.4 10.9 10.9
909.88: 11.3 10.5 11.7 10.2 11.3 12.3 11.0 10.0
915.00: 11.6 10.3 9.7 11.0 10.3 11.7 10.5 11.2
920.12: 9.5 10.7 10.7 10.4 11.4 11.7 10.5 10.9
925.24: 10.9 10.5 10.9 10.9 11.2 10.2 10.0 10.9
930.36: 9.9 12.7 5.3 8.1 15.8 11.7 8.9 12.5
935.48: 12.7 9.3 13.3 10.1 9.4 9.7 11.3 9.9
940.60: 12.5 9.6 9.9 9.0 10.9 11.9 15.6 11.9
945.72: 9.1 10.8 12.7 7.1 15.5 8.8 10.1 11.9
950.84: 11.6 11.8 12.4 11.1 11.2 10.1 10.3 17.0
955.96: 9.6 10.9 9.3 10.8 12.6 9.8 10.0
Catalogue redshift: 0.21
